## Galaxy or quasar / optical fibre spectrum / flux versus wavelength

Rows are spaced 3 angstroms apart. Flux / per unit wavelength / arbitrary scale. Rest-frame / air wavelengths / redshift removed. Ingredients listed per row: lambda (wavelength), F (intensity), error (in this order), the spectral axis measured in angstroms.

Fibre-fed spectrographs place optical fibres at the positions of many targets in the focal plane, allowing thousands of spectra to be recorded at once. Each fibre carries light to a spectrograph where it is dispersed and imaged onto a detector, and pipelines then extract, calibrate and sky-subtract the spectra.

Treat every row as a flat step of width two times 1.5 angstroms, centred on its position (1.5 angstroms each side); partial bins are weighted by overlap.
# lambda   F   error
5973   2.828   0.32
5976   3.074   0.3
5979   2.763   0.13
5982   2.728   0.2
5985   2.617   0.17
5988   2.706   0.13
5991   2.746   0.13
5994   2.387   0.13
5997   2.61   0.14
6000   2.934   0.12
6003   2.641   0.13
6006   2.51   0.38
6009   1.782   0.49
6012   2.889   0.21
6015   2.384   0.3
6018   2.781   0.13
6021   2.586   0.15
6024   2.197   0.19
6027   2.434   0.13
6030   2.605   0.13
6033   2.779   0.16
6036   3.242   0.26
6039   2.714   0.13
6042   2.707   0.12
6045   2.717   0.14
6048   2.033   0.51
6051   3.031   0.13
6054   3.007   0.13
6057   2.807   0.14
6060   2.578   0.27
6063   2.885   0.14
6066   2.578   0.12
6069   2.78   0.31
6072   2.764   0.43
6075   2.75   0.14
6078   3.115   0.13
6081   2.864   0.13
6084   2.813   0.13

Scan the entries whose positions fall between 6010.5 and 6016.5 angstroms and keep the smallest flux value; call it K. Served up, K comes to 2.384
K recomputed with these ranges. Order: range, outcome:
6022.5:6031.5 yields 2.197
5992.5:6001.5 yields 2.387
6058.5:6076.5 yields 2.578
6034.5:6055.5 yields 2.033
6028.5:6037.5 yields 2.605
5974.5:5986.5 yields 2.617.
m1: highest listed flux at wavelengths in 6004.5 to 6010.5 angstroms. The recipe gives 2.51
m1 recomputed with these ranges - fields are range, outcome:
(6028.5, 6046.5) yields 3.242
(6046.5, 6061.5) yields 3.031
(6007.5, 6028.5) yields 2.889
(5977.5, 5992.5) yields 2.763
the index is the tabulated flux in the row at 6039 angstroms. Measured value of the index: 2.714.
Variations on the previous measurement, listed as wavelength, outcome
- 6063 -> 2.885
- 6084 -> 2.813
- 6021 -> 2.586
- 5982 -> 2.728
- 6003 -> 2.641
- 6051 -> 3.031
